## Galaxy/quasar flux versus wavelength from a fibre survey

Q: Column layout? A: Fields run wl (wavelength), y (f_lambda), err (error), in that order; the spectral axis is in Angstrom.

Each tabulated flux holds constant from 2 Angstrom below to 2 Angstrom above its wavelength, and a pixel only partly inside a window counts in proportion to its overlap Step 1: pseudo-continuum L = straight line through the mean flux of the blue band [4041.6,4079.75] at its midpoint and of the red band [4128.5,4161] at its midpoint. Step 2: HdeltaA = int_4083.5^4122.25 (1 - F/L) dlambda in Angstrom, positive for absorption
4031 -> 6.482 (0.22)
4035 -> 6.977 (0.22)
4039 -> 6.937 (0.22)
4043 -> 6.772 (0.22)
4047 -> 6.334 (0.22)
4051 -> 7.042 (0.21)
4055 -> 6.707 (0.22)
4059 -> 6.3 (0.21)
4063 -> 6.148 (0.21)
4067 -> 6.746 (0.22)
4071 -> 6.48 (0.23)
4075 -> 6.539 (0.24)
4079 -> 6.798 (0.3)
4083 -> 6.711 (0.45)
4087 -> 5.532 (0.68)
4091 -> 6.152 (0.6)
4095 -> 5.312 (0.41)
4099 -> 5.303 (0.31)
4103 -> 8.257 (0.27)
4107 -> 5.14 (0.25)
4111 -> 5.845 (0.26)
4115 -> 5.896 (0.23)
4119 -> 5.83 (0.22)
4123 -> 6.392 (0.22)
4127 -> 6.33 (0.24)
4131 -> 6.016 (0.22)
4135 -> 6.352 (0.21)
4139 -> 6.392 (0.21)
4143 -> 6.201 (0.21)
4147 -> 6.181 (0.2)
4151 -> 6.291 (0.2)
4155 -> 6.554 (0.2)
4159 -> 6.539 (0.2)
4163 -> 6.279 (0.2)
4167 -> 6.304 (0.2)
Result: 2.9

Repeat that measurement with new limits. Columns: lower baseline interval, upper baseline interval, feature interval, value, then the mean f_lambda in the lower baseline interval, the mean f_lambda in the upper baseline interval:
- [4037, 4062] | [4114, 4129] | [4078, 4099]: 1.3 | 6.66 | 6.13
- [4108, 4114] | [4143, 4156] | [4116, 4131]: -0.6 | 5.74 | 6.3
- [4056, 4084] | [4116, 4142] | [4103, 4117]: 0.7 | 6.53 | 6.21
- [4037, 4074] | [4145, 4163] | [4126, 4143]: 0.4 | 6.61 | 6.38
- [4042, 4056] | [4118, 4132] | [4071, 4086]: -0.2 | 6.71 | 6.17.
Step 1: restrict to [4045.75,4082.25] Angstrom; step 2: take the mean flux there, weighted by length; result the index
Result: 6.58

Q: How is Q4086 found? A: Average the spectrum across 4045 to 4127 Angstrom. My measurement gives 6.27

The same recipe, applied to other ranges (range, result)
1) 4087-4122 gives 5.95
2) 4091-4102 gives 5.73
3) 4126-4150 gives 6.24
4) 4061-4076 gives 6.47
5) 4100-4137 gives 6.2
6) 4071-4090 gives 6.39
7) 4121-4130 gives 6.32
